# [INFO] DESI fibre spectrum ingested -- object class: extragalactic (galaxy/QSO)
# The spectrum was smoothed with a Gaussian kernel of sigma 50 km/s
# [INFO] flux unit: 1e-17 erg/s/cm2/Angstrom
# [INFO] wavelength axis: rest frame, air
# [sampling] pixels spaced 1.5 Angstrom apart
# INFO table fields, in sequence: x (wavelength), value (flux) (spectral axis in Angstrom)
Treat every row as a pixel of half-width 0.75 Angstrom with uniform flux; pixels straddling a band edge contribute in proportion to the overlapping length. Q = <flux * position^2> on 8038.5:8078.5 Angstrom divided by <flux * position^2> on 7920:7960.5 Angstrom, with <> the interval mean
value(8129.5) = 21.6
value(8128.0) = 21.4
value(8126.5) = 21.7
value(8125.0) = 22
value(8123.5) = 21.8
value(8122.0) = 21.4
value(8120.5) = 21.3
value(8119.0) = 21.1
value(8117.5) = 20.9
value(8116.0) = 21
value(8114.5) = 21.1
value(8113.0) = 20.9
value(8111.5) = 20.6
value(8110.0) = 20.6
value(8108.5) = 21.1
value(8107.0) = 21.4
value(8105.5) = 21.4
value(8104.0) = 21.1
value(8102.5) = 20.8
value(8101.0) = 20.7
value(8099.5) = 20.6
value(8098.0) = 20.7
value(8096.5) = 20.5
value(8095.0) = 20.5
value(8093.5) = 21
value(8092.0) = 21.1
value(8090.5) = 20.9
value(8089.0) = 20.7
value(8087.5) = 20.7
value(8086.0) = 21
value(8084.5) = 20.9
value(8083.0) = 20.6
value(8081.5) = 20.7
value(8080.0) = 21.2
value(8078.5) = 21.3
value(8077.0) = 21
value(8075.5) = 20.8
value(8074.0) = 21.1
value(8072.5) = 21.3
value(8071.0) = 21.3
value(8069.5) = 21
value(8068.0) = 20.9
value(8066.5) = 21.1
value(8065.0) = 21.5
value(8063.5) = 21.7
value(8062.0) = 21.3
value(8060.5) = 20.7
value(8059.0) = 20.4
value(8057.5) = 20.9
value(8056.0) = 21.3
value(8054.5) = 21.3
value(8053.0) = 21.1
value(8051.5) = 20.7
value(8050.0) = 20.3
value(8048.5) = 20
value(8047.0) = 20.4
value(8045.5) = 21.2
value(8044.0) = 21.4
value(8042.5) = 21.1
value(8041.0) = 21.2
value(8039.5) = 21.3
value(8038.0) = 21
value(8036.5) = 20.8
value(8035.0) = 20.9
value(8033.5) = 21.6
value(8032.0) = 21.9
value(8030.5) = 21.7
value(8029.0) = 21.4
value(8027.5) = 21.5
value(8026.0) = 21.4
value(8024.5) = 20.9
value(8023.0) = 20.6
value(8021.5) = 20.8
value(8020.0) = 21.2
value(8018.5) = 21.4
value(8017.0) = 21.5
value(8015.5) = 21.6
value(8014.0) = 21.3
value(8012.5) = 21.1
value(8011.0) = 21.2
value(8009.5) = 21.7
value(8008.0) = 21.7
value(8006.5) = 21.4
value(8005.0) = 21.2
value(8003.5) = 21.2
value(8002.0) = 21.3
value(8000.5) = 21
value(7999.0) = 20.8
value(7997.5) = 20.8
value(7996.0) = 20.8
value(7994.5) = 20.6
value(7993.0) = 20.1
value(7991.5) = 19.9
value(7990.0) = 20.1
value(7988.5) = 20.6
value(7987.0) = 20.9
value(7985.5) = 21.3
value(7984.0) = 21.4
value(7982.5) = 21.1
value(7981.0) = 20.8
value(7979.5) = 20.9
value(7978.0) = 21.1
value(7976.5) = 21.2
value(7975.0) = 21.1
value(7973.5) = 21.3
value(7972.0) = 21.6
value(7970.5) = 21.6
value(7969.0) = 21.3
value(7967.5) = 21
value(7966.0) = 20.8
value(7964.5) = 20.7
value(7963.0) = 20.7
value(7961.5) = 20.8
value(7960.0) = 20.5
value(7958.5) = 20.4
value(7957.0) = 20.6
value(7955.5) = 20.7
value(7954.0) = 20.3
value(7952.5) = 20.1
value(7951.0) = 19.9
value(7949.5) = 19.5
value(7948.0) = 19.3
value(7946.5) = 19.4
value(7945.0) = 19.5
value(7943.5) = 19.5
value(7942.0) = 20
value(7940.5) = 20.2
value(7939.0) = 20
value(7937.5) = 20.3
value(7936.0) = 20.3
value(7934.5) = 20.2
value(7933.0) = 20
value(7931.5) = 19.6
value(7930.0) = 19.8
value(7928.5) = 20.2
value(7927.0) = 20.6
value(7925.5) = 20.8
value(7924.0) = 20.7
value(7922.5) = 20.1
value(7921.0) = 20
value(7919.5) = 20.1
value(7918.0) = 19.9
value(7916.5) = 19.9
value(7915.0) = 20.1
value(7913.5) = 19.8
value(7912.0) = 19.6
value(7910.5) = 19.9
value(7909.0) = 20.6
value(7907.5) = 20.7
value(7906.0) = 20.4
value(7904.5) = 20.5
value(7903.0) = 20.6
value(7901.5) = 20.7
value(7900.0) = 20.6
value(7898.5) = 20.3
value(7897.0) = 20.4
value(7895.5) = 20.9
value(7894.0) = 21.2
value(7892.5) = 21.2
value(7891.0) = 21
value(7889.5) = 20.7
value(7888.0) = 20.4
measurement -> 1.1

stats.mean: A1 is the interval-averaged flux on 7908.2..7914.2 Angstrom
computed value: 20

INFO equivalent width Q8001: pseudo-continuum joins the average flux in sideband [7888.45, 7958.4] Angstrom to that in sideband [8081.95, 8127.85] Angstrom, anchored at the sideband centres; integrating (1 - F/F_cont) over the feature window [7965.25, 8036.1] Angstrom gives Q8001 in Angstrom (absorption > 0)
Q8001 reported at -1.91 Angstrom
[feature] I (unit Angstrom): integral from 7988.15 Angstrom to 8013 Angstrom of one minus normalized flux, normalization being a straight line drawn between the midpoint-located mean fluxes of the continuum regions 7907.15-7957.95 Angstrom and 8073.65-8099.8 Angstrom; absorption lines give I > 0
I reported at -0.61 Angstrom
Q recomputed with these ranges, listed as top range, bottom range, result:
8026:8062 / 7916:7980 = 1.06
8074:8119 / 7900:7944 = 1.08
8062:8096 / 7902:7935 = 1.08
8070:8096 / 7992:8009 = 1.02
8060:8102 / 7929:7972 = 1.07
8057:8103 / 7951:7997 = 1.03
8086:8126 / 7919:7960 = 1.09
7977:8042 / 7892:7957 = 1.07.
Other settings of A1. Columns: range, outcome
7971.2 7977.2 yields 21.3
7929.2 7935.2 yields 19.9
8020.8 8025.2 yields 20.8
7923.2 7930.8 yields 20.4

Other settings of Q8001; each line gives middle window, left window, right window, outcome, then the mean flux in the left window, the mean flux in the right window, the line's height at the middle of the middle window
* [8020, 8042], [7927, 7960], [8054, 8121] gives -0.7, 20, 21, 20.6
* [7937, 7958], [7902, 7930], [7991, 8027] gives 0.6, 20.2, 21.1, 20.5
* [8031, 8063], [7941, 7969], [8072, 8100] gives -0.5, 20.2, 20.9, 20.7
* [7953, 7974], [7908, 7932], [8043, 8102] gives -0.5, 20.1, 20.9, 20.3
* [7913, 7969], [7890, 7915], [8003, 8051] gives 1.4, 20.5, 21.2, 20.7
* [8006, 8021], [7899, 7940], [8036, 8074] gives -0.5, 20.2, 21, 20.8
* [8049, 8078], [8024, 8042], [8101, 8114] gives 0.2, 21.3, 21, 21.2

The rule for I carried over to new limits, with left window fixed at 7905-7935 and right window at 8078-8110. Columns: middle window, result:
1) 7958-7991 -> -0.9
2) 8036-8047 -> -0.2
